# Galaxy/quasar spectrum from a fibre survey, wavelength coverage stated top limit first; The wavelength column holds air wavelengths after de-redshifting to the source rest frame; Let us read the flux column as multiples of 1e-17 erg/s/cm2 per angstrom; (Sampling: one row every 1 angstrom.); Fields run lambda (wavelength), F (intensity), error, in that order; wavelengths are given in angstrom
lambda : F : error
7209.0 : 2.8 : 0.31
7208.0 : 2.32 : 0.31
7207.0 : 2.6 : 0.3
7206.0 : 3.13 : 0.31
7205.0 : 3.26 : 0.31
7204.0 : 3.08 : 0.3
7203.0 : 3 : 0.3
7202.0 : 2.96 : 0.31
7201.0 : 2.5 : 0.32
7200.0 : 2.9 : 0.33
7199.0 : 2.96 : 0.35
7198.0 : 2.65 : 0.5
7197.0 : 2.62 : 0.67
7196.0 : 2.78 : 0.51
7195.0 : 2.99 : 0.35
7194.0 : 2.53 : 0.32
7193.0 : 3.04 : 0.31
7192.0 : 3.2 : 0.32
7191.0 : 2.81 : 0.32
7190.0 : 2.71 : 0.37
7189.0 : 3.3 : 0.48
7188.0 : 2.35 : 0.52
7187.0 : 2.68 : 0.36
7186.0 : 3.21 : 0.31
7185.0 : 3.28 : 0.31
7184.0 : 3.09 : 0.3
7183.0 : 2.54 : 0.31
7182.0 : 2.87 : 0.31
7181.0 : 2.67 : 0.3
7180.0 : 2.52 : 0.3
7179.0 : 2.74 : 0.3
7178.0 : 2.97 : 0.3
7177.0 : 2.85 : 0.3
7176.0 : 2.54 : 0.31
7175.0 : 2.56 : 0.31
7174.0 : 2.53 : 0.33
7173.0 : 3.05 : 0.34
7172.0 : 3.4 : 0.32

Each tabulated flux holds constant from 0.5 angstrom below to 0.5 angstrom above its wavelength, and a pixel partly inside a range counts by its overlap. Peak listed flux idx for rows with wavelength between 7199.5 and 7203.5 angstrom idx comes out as 3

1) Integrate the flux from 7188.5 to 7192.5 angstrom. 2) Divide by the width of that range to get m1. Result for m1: 3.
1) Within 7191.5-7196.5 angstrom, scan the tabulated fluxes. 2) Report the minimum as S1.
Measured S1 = 2.53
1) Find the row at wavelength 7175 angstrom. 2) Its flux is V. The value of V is 2.56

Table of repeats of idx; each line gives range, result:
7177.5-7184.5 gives 3.09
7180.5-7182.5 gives 2.87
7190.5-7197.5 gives 3.2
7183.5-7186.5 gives 3.28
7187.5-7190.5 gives 3.3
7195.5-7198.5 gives 2.78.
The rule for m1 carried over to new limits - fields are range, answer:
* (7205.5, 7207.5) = 2.87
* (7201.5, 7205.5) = 3.07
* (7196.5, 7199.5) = 2.74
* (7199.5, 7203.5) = 2.84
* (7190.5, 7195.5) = 2.91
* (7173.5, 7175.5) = 2.54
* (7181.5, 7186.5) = 3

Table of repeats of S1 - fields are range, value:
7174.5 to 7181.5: 2.52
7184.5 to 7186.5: 3.21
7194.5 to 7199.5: 2.62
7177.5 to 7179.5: 2.74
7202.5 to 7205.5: 3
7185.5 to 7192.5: 2.35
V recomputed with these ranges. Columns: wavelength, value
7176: 2.54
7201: 2.5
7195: 2.99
